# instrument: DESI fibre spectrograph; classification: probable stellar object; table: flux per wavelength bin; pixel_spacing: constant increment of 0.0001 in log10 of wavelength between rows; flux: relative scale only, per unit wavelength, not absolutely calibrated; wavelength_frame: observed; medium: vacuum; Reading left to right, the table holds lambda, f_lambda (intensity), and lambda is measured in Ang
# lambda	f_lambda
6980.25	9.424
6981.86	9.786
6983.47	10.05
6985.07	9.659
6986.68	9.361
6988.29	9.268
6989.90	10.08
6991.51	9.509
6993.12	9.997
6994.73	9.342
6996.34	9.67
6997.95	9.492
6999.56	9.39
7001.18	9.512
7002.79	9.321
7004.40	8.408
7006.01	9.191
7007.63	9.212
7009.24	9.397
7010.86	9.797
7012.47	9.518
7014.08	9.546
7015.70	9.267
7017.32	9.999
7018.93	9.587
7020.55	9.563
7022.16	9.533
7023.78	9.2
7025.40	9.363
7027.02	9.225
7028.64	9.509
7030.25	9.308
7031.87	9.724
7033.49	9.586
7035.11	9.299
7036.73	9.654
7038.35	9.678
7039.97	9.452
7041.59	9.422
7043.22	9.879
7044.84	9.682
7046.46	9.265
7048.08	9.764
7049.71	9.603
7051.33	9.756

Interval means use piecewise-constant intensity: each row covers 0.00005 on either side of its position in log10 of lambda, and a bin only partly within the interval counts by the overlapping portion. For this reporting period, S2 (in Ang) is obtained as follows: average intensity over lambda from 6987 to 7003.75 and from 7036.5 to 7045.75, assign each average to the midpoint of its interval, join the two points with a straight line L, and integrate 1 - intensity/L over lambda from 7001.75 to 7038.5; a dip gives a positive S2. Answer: 0.61 Ang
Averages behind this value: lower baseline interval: 9.54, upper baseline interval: 9.62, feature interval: 9.43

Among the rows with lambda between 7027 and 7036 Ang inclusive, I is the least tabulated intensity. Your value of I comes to 9.225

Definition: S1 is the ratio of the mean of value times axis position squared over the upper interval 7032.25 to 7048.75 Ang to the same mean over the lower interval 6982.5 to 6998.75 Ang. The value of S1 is 1.01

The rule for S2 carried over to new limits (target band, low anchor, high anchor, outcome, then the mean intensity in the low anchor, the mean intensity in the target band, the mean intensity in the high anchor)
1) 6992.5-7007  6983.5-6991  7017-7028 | 0.3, 9.64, 9.36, 9.47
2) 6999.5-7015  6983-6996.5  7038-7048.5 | 0.5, 9.65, 9.32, 9.58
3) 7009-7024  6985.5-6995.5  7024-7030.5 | -0.2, 9.59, 9.56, 9.34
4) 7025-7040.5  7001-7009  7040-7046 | 0.0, 9.12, 9.49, 9.61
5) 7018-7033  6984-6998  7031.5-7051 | 0.2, 9.62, 9.46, 9.58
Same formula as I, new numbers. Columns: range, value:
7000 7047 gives 8.408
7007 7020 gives 9.212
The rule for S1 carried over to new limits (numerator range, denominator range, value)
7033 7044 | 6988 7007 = 1.03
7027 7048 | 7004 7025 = 1.02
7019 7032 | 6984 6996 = 0.99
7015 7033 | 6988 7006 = 1.01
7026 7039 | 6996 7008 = 1.03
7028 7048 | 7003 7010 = 1.06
